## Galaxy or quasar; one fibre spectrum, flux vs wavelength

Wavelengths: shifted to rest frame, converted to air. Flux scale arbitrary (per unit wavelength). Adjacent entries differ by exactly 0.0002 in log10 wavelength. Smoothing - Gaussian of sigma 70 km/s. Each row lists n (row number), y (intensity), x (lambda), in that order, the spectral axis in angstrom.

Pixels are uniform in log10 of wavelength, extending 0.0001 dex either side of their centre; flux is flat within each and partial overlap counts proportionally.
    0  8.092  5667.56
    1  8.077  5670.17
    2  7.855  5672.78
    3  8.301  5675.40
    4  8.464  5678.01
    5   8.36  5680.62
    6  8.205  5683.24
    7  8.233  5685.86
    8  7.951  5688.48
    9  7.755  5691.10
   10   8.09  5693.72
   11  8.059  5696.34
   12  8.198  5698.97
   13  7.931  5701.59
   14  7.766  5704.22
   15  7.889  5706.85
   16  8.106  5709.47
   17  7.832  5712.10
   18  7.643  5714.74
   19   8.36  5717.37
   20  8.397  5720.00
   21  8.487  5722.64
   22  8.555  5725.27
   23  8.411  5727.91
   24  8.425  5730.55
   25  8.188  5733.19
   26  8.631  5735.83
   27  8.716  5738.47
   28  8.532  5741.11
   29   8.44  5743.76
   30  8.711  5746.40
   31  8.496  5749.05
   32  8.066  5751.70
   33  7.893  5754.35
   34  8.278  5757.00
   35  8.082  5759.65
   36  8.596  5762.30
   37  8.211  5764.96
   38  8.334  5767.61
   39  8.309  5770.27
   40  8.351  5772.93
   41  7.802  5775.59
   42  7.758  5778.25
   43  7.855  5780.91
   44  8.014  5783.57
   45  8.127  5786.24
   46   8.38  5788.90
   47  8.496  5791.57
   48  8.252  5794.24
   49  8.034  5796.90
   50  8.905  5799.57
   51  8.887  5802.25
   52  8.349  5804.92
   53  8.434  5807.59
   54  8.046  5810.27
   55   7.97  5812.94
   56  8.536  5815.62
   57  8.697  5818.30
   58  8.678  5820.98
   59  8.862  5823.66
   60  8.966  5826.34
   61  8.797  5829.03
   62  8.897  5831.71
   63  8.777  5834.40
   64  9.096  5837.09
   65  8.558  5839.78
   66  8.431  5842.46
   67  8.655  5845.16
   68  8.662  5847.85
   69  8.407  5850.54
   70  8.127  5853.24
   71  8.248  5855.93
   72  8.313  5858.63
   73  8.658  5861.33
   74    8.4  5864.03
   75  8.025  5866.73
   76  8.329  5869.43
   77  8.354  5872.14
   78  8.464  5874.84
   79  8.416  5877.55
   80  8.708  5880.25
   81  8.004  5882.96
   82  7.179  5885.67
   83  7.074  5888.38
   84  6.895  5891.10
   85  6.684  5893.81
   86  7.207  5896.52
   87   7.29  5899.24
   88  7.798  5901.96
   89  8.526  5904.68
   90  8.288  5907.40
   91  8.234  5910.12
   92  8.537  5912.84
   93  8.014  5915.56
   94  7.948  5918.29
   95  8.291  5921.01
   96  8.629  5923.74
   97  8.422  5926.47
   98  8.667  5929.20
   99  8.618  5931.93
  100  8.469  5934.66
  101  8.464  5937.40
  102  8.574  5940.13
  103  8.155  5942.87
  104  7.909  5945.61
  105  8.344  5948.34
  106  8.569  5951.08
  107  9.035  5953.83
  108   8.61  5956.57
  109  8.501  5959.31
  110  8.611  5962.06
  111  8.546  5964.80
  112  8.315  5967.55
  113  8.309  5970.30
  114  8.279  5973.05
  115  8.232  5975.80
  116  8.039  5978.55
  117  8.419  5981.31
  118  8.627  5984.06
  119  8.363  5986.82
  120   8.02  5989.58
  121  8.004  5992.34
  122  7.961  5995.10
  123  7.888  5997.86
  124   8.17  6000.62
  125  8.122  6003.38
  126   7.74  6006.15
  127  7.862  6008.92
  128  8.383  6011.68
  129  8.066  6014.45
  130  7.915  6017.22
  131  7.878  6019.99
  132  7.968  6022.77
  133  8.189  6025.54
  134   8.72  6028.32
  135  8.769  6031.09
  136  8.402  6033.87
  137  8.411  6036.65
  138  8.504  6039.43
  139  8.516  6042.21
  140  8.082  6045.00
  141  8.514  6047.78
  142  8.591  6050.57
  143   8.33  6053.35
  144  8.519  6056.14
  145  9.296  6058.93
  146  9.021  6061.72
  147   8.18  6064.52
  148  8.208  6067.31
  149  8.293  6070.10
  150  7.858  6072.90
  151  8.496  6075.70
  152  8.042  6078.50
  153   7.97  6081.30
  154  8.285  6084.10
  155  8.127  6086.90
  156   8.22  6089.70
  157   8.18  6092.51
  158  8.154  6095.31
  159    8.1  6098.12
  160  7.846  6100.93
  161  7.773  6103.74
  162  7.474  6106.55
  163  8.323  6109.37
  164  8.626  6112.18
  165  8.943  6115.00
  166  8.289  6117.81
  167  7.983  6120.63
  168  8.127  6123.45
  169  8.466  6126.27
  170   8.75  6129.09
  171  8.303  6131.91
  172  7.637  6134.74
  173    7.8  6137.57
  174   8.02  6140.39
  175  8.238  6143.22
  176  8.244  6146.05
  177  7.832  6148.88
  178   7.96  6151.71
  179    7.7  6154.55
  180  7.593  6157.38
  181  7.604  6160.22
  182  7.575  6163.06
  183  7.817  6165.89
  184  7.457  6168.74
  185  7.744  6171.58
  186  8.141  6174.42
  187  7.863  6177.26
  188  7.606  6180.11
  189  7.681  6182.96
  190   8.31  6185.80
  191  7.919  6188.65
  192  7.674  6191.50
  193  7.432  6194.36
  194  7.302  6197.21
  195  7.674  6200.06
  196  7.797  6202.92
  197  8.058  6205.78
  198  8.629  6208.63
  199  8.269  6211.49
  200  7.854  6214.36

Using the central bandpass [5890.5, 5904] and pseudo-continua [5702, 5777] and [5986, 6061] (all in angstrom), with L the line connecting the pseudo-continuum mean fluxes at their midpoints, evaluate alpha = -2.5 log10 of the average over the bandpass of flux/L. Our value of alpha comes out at 0.14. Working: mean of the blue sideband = 8.26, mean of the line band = 7.26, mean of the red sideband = 8.27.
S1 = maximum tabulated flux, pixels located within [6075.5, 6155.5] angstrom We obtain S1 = 8.943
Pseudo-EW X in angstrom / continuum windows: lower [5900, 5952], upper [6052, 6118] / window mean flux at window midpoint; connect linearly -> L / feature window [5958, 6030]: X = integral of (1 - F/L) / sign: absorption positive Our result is 0.9 angstrom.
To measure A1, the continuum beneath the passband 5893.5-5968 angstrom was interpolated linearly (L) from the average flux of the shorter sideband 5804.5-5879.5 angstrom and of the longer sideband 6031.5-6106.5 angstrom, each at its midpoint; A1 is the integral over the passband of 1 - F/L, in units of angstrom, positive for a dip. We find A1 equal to 1.3 angstrom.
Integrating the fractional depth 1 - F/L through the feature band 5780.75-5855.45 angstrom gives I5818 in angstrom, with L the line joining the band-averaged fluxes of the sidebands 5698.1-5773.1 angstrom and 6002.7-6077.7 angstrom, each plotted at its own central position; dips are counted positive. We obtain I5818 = -2.0 angstrom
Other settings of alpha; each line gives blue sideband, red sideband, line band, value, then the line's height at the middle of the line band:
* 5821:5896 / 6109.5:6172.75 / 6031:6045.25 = -0.04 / 8.13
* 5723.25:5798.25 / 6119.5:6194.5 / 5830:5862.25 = -0.05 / 8.21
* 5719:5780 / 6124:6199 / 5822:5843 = -0.07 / 8.24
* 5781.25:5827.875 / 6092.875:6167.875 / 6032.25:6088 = -0.03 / 8.13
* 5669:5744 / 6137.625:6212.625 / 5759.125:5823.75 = -0.02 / 8.14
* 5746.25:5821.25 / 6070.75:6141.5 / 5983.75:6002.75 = 0.01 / 8.2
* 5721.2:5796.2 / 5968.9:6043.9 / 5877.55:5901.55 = 0.11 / 8.25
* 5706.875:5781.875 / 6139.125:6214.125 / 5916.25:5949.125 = -0.04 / 8.08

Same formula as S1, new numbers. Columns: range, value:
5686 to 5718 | 8.36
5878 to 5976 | 9.035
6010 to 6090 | 9.296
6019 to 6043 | 8.769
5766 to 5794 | 8.496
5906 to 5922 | 8.537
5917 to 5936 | 8.667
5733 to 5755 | 8.716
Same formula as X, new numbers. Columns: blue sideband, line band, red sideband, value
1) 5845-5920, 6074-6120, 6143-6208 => -1.8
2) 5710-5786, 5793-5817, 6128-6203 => -0.5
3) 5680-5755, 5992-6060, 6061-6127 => -0.6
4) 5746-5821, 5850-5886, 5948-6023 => -0.1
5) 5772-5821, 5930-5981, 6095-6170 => -1.7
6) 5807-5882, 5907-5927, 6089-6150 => 0.3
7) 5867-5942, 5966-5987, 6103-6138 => -0.5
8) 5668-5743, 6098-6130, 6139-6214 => -1.3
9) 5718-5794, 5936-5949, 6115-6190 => -0.2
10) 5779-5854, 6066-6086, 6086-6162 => 0.0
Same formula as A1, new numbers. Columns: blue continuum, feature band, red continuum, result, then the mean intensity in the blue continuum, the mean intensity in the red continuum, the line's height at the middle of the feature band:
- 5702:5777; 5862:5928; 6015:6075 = 2.6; 8.26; 8.38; 8.33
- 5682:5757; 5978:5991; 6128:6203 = -0.5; 8.21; 7.84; 7.99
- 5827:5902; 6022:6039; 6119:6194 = -0.9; 8.17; 7.92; 8.03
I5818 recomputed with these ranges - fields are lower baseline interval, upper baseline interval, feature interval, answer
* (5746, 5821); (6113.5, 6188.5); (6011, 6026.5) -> 0.09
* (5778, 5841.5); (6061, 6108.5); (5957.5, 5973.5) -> -0.31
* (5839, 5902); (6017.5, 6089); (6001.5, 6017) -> 0.47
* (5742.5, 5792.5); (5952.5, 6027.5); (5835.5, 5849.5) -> -0.77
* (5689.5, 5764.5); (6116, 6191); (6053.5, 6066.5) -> -1.10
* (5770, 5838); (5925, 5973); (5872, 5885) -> 0.19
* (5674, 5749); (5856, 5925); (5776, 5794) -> 0.11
